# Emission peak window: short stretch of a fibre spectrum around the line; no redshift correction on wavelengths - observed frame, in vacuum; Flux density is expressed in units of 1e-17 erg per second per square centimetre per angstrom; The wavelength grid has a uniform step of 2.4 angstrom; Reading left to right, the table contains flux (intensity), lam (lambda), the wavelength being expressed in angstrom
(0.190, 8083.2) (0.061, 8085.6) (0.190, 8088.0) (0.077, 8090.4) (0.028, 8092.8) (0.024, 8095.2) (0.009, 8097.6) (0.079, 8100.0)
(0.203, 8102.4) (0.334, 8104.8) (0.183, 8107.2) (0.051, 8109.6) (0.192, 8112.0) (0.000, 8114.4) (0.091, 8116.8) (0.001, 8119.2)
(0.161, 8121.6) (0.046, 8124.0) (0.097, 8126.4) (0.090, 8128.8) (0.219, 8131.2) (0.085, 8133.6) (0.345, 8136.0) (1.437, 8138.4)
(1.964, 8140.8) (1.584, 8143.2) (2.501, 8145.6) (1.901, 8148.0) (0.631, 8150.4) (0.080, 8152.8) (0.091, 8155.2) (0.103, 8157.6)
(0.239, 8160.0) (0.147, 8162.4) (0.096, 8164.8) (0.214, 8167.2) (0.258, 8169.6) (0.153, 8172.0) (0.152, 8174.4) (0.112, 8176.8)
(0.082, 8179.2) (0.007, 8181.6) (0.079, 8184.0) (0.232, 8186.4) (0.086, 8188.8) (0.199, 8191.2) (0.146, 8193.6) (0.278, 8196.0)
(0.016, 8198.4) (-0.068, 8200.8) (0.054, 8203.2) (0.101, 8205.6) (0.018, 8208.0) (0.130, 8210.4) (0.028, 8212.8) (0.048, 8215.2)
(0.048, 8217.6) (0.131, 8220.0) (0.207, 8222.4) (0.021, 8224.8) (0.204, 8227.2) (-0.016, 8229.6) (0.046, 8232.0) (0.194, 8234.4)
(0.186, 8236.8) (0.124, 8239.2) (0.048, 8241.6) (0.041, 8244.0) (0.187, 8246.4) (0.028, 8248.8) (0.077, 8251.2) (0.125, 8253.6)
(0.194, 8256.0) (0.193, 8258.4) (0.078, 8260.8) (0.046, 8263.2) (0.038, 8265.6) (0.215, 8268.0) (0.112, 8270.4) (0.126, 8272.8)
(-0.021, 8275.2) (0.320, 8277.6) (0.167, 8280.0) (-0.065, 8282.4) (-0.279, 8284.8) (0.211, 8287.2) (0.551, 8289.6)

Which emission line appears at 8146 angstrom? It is [O II] 3727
